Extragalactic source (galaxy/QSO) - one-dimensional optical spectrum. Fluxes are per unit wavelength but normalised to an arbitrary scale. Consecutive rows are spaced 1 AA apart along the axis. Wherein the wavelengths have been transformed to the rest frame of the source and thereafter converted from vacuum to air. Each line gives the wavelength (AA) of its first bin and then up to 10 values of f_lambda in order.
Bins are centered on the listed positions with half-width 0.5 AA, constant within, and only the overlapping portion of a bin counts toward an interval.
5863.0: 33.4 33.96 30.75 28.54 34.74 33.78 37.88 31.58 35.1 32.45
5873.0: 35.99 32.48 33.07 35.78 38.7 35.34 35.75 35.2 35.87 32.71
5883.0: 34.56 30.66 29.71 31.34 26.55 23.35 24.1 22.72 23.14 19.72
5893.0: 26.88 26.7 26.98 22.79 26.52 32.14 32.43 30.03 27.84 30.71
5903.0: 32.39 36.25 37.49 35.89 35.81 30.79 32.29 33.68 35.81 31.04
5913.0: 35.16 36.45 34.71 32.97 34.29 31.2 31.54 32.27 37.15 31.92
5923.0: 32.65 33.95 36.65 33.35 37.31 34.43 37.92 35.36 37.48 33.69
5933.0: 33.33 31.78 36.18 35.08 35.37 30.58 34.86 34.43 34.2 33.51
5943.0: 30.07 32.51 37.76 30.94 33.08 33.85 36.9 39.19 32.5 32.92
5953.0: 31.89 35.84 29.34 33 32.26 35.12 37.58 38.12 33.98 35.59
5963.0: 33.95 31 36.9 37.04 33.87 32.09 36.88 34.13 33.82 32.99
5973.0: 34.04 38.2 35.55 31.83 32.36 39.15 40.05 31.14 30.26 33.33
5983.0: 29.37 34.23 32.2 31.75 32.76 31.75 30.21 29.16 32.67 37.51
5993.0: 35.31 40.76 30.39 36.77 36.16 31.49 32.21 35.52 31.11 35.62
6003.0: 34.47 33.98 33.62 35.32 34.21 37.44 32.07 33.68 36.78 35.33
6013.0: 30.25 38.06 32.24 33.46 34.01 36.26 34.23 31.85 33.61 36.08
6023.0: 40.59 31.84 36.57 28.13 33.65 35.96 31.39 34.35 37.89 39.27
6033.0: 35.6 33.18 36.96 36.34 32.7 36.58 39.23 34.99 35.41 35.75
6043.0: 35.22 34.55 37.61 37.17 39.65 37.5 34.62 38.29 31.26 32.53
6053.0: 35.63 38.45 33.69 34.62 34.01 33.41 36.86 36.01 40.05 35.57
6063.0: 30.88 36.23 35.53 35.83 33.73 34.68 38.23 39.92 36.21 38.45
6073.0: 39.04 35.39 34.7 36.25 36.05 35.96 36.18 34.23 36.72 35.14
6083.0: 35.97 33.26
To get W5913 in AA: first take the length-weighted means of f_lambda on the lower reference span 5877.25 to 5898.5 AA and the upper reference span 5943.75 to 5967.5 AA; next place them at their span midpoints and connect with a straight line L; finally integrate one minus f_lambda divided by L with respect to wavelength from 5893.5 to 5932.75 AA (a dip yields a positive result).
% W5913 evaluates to -2.7 AA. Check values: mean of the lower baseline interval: 28.8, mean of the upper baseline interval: 34.4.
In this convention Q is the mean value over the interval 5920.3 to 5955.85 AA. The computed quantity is 34.2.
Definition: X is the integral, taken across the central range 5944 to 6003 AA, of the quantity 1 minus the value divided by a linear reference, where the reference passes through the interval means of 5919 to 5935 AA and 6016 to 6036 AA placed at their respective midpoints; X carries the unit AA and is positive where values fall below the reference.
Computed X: 1.1 AA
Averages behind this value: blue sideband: 34.6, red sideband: 34.8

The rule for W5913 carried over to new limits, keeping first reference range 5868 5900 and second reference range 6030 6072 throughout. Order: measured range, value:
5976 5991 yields 0.49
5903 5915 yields -1.18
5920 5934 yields -1.23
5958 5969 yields -0.65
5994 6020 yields 0.19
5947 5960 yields -0.59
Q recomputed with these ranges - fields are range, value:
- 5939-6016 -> 34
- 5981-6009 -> 33.6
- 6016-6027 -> 34.2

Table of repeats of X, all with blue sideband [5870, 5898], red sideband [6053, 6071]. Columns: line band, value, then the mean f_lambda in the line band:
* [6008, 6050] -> -0.56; 35.2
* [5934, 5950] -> -1.01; 34.1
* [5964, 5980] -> -0.99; 35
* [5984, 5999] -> 0.04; 33.5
